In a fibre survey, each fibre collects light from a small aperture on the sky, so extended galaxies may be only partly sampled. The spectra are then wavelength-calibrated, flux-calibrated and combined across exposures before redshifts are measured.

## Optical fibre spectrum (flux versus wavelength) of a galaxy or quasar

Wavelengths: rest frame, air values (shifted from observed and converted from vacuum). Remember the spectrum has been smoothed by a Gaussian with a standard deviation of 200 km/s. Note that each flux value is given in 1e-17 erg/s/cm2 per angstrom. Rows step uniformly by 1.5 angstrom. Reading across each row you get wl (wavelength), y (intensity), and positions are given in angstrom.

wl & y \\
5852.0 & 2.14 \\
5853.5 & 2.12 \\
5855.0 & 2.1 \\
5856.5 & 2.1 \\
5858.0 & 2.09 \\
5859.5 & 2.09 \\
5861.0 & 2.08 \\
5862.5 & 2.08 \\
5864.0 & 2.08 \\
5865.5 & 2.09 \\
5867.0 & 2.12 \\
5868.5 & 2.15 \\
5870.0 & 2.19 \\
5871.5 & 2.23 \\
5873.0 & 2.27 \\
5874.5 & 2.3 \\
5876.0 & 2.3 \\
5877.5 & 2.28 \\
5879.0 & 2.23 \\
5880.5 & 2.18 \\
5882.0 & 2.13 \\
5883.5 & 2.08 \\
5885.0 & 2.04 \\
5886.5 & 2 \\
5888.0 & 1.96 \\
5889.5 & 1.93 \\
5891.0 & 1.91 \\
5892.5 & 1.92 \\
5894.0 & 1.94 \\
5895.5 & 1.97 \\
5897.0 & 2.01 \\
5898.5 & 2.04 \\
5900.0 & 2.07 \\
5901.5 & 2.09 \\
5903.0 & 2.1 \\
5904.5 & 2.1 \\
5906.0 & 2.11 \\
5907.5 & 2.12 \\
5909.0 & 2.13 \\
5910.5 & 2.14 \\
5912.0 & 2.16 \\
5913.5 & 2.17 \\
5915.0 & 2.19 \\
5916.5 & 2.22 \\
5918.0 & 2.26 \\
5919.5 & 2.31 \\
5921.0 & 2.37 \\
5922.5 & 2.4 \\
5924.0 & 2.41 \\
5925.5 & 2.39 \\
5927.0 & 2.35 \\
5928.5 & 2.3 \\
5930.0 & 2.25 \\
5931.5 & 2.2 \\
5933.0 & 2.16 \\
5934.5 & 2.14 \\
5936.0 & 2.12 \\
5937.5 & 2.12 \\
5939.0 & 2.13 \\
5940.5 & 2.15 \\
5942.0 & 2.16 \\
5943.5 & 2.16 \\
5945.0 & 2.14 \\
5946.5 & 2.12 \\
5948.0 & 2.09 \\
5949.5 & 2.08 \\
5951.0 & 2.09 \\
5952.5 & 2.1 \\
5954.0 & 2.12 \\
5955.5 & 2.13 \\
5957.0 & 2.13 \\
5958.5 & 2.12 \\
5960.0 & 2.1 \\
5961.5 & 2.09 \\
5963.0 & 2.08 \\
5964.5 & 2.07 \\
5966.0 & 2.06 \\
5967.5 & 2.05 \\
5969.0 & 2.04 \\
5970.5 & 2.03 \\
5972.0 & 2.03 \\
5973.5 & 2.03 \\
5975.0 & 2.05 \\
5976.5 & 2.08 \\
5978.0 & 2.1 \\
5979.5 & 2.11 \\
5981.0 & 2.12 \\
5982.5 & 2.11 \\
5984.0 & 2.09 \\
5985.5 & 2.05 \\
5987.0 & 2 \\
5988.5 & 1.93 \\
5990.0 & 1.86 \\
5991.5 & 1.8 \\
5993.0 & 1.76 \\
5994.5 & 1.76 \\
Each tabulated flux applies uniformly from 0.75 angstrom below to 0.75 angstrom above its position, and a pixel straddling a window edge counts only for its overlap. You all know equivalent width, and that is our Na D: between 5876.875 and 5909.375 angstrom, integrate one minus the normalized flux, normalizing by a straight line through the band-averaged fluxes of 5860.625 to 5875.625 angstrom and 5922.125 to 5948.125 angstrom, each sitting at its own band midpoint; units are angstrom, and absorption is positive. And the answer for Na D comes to 1.82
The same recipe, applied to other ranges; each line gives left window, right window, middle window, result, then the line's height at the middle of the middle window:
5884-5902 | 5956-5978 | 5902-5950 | -4.0 angstrom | 2.03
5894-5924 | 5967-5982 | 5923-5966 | -1.1 angstrom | 2.11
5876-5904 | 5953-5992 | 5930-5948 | -0.8 angstrom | 2.06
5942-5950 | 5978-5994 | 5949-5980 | -0.3 angstrom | 2.06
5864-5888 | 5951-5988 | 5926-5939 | -0.6 angstrom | 2.11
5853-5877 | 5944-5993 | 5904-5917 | -0.2 angstrom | 2.11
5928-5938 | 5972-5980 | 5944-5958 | 0.2 angstrom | 2.14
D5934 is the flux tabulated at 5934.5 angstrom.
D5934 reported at 2.14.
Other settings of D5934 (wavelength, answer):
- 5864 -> 2.08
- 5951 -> 2.09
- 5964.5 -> 2.07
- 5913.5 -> 2.17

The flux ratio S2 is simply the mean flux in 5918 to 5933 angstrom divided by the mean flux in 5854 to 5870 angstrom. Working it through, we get 1.10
